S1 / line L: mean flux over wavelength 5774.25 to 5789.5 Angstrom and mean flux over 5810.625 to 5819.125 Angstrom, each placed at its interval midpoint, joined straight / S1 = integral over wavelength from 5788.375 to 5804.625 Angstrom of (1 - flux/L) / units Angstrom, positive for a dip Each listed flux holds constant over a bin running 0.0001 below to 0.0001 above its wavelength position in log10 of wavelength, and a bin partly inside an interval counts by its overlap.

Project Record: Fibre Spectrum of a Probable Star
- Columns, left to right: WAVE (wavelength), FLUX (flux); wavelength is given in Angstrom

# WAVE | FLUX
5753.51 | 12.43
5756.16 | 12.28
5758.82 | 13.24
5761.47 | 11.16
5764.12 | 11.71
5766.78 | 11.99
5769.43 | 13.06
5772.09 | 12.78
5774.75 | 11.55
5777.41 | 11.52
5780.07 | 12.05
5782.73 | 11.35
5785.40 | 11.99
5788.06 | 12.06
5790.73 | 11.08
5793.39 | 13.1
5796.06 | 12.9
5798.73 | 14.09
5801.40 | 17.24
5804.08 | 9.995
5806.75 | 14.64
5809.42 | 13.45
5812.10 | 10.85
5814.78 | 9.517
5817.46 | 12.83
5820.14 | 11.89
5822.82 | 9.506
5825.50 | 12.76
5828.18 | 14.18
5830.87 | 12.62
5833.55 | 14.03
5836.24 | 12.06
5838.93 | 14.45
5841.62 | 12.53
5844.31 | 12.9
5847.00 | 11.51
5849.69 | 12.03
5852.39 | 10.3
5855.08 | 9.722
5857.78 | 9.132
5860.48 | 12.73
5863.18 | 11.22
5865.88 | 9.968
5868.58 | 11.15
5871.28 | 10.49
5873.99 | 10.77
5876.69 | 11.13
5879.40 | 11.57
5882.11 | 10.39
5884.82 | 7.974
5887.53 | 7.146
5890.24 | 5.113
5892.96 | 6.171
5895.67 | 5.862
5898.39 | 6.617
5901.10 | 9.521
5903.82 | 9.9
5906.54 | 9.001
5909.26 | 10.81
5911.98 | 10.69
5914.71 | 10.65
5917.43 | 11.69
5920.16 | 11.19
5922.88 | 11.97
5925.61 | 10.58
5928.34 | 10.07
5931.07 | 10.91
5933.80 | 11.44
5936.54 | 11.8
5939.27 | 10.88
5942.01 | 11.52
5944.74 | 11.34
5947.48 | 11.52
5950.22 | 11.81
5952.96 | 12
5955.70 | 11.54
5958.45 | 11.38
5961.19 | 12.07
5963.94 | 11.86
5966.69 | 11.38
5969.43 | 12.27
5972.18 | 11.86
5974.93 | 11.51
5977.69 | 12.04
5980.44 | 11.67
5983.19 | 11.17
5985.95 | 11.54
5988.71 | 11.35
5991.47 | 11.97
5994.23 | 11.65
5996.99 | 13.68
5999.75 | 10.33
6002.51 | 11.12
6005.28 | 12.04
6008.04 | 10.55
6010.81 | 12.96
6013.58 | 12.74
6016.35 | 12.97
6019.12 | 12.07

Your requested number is -2.4 Angstrom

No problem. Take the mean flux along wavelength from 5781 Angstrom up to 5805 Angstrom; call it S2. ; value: 12.7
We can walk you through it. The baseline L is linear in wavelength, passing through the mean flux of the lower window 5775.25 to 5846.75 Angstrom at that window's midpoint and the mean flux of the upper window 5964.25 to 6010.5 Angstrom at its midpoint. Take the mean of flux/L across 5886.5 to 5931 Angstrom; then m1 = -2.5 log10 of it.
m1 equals 0.28 mag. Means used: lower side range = 12.5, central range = 9.26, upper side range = 11.7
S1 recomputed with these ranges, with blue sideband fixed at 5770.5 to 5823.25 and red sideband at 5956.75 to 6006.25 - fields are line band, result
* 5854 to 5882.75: 3.06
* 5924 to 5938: 1.04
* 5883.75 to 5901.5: 7.74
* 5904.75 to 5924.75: 1.81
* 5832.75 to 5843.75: -0.96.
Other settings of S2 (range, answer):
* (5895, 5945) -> 10.4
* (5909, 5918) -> 10.9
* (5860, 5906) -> 9.2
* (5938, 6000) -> 11.7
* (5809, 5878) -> 11.7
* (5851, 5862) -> 10.5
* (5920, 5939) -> 11.1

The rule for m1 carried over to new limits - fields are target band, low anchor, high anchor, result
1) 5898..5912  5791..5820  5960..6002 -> 0.27 mag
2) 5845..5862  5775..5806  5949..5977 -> 0.12 mag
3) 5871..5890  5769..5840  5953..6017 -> 0.26 mag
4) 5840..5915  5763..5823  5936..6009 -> 0.21 mag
